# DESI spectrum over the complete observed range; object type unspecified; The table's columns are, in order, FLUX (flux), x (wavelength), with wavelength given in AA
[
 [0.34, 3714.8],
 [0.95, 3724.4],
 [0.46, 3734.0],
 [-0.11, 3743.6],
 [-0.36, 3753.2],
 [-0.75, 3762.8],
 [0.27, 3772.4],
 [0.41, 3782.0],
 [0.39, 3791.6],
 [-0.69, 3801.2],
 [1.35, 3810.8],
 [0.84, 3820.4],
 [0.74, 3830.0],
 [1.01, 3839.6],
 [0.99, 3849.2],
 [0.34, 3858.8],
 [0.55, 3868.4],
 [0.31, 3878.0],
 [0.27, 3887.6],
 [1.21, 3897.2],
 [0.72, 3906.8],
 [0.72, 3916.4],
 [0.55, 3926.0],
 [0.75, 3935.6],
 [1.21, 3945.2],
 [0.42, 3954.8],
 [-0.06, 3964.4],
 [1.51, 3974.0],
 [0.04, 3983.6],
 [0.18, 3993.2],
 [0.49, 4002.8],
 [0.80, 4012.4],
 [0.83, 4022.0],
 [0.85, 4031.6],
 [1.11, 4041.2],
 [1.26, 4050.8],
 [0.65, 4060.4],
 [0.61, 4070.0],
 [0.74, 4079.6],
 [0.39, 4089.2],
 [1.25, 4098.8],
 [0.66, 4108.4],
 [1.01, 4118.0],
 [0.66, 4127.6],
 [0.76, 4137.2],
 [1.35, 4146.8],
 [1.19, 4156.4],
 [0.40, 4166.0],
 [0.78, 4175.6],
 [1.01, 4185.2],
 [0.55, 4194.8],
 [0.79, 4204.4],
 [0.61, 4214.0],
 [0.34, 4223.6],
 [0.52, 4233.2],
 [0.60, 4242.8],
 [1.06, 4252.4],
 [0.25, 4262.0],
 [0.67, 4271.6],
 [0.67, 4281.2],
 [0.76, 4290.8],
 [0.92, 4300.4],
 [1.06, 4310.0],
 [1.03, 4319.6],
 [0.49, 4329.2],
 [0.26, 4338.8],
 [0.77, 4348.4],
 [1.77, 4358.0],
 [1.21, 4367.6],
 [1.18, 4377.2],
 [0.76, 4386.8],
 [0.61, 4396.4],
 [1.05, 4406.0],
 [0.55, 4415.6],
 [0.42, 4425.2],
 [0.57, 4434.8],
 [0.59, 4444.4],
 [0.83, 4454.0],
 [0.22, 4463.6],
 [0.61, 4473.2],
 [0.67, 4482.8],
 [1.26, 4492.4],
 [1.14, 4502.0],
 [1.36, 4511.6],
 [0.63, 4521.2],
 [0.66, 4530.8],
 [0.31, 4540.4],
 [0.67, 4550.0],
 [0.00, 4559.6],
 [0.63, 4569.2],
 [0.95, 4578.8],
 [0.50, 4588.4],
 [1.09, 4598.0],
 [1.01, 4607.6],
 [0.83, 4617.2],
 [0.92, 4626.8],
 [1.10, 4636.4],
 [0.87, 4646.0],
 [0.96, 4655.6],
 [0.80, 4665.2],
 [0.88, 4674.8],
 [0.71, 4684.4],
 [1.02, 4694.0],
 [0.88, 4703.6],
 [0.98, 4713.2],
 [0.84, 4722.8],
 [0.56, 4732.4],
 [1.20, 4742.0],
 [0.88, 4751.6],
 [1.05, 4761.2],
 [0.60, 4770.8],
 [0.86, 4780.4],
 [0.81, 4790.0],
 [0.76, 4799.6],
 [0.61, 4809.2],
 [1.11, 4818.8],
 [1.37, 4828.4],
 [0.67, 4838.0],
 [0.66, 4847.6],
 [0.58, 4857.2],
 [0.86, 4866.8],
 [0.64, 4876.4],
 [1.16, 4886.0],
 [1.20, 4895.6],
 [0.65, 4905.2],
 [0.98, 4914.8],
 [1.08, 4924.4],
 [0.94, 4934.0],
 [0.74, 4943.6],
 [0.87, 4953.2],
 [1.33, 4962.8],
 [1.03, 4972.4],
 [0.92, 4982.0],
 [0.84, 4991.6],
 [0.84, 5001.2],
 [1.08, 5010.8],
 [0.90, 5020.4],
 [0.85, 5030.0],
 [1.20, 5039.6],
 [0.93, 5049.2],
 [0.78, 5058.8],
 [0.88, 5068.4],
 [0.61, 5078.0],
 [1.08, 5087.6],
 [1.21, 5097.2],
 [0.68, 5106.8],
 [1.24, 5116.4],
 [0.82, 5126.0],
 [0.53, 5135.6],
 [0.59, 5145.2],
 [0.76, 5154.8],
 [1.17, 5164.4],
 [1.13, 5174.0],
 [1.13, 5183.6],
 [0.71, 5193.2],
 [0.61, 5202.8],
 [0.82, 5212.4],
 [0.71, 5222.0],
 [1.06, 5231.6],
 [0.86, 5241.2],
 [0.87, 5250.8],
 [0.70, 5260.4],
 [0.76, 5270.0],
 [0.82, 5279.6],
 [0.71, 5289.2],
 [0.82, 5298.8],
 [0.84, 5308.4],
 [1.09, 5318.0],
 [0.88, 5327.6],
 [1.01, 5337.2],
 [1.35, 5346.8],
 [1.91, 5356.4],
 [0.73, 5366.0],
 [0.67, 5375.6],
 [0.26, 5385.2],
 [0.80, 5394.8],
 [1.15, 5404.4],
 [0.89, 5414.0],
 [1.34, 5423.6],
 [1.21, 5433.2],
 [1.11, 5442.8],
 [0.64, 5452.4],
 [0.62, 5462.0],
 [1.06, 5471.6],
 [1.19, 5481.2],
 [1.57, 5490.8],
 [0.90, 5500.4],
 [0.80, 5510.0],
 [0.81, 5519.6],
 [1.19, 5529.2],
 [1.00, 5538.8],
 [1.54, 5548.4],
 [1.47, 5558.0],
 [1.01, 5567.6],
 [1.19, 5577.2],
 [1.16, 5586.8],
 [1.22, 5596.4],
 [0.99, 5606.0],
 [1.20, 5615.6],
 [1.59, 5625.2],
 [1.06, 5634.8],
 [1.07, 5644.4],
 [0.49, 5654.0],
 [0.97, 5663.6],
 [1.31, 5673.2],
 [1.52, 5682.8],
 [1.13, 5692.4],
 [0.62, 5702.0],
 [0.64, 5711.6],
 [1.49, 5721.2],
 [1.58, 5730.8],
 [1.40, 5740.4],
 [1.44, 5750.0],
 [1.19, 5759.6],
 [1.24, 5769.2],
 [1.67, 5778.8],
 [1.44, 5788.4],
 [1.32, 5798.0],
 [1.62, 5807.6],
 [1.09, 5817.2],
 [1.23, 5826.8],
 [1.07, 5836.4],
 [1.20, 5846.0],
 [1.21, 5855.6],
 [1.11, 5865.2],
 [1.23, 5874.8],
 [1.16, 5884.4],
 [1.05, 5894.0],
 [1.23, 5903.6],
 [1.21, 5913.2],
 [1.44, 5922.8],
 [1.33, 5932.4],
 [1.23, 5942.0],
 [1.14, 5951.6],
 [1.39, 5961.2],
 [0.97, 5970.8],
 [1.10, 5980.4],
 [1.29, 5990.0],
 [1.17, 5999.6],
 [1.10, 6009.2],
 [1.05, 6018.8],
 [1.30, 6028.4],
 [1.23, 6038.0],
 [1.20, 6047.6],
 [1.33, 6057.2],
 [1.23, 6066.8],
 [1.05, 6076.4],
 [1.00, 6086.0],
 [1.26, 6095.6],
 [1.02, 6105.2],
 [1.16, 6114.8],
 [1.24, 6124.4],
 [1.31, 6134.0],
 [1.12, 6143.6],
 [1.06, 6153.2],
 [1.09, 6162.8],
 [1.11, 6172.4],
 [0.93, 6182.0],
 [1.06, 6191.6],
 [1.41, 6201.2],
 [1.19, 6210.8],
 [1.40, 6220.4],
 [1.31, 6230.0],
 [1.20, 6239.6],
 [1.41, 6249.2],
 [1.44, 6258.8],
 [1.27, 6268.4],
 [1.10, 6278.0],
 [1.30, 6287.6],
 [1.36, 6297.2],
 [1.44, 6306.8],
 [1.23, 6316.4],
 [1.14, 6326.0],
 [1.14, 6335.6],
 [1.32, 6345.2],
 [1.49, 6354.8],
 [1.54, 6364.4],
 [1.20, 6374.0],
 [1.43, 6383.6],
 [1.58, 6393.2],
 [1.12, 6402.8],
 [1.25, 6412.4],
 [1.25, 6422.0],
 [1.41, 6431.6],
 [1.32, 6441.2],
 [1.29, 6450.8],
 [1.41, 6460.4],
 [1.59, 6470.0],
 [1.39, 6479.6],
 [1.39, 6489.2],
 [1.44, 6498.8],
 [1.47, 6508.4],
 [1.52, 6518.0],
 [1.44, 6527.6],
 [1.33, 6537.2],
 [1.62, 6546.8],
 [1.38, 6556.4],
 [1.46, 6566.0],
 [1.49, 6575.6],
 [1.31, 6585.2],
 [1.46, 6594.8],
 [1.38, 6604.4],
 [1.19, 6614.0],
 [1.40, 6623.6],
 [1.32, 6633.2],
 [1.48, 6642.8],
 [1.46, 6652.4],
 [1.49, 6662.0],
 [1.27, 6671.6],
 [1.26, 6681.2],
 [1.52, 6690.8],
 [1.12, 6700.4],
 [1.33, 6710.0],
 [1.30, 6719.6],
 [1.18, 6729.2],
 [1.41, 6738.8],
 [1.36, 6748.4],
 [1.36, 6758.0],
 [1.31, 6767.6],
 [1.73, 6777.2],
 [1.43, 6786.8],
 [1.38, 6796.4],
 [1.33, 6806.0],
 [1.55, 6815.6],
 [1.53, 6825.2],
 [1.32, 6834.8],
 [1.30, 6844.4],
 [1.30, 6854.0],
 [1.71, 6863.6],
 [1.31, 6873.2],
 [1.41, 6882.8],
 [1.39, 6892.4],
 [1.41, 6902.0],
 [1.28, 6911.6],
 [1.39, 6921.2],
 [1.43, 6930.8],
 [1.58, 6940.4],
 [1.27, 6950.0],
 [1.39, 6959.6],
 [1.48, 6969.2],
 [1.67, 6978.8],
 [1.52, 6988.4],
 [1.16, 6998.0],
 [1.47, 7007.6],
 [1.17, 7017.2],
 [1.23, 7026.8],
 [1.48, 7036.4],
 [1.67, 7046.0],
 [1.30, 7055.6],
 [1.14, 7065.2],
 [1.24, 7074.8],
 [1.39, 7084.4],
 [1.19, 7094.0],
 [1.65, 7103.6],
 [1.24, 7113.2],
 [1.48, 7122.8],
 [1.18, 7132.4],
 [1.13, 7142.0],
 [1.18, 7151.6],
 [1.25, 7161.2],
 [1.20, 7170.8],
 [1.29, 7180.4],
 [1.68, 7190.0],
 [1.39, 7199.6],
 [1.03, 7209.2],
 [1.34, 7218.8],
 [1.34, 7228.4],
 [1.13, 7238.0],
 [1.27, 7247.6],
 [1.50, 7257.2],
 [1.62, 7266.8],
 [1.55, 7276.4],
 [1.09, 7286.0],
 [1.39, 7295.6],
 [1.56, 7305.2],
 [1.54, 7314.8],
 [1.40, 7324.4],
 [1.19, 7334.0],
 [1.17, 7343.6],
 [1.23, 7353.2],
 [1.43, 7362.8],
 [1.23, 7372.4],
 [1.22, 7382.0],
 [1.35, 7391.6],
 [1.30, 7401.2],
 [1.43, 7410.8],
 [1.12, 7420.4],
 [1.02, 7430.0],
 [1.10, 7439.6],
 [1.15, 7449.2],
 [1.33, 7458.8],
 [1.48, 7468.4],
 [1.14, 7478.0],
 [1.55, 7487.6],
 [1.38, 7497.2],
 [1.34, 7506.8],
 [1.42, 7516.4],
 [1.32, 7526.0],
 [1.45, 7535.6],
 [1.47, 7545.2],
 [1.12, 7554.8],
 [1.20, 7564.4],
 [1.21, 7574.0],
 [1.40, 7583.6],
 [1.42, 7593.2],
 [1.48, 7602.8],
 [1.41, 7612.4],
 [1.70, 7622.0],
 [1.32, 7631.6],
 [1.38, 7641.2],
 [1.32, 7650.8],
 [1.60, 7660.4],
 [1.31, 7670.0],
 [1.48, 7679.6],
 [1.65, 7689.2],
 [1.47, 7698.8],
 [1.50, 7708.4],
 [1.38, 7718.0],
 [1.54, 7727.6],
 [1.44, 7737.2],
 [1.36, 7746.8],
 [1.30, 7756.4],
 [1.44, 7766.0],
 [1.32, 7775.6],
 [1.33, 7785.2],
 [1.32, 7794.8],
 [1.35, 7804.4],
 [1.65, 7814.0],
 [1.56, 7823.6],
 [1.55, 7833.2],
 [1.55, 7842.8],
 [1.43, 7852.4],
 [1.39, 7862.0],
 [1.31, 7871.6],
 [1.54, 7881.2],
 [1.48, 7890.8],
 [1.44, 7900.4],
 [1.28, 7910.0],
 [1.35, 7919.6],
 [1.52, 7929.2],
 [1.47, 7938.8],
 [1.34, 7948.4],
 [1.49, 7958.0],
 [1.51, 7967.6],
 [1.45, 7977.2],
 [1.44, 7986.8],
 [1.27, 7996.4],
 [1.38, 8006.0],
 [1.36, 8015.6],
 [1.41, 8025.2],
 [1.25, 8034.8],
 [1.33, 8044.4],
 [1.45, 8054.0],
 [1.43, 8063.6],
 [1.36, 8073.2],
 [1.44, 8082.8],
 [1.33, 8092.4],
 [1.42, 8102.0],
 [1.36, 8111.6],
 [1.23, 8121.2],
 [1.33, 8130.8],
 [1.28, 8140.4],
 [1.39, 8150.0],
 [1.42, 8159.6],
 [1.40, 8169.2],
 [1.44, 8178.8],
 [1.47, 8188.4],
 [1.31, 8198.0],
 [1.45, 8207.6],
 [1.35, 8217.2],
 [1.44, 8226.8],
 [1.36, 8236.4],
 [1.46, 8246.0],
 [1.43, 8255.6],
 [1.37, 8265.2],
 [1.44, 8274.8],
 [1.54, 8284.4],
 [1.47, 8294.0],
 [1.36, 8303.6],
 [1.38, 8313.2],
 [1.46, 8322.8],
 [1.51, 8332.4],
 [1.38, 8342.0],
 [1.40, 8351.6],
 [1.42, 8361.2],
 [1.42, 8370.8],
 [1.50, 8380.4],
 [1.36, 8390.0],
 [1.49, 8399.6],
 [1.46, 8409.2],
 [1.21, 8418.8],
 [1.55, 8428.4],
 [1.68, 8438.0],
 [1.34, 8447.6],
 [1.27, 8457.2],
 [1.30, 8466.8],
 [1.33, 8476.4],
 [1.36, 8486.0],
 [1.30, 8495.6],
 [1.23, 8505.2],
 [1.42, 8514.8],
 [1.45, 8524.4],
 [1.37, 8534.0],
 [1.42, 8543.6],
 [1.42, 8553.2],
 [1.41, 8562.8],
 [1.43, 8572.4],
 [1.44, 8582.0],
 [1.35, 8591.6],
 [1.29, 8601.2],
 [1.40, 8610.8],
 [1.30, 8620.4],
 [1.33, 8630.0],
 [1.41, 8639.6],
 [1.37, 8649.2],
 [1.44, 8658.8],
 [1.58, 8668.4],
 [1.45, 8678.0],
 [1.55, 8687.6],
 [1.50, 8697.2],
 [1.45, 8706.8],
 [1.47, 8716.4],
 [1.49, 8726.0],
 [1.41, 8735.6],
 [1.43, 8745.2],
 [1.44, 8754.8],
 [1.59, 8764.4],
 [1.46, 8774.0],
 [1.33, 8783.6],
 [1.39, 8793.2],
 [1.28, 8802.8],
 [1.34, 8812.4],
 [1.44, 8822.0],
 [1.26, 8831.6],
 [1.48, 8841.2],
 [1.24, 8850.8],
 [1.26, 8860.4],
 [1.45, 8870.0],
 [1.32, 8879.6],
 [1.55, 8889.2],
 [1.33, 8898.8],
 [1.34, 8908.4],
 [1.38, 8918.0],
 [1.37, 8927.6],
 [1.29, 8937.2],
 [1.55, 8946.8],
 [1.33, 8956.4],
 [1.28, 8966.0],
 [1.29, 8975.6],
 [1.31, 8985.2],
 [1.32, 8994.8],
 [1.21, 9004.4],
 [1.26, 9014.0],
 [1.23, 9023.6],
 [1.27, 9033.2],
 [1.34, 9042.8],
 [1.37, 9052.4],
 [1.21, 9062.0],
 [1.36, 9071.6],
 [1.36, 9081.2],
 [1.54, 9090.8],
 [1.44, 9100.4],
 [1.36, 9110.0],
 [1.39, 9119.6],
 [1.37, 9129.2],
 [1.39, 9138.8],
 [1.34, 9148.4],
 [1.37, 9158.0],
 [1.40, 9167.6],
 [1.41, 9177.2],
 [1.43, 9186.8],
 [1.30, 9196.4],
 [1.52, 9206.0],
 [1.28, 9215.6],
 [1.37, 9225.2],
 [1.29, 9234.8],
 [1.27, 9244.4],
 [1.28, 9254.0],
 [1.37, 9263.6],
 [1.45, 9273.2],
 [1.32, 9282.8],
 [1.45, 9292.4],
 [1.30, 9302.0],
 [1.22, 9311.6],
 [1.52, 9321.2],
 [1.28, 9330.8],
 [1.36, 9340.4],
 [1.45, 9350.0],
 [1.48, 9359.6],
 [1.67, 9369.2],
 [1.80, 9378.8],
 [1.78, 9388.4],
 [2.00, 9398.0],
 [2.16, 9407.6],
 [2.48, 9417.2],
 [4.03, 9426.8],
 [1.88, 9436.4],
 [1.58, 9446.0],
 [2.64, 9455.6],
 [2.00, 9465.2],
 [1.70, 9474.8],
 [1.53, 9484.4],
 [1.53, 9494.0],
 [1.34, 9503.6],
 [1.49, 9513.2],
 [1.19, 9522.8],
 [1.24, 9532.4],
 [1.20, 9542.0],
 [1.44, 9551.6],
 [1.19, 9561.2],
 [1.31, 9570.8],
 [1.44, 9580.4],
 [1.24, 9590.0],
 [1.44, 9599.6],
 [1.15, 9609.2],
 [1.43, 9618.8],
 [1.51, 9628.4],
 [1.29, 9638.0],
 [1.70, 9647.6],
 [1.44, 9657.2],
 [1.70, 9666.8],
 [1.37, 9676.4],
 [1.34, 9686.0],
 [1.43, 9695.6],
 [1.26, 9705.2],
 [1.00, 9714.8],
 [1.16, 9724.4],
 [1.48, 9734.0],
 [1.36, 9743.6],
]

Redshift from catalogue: 0.436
